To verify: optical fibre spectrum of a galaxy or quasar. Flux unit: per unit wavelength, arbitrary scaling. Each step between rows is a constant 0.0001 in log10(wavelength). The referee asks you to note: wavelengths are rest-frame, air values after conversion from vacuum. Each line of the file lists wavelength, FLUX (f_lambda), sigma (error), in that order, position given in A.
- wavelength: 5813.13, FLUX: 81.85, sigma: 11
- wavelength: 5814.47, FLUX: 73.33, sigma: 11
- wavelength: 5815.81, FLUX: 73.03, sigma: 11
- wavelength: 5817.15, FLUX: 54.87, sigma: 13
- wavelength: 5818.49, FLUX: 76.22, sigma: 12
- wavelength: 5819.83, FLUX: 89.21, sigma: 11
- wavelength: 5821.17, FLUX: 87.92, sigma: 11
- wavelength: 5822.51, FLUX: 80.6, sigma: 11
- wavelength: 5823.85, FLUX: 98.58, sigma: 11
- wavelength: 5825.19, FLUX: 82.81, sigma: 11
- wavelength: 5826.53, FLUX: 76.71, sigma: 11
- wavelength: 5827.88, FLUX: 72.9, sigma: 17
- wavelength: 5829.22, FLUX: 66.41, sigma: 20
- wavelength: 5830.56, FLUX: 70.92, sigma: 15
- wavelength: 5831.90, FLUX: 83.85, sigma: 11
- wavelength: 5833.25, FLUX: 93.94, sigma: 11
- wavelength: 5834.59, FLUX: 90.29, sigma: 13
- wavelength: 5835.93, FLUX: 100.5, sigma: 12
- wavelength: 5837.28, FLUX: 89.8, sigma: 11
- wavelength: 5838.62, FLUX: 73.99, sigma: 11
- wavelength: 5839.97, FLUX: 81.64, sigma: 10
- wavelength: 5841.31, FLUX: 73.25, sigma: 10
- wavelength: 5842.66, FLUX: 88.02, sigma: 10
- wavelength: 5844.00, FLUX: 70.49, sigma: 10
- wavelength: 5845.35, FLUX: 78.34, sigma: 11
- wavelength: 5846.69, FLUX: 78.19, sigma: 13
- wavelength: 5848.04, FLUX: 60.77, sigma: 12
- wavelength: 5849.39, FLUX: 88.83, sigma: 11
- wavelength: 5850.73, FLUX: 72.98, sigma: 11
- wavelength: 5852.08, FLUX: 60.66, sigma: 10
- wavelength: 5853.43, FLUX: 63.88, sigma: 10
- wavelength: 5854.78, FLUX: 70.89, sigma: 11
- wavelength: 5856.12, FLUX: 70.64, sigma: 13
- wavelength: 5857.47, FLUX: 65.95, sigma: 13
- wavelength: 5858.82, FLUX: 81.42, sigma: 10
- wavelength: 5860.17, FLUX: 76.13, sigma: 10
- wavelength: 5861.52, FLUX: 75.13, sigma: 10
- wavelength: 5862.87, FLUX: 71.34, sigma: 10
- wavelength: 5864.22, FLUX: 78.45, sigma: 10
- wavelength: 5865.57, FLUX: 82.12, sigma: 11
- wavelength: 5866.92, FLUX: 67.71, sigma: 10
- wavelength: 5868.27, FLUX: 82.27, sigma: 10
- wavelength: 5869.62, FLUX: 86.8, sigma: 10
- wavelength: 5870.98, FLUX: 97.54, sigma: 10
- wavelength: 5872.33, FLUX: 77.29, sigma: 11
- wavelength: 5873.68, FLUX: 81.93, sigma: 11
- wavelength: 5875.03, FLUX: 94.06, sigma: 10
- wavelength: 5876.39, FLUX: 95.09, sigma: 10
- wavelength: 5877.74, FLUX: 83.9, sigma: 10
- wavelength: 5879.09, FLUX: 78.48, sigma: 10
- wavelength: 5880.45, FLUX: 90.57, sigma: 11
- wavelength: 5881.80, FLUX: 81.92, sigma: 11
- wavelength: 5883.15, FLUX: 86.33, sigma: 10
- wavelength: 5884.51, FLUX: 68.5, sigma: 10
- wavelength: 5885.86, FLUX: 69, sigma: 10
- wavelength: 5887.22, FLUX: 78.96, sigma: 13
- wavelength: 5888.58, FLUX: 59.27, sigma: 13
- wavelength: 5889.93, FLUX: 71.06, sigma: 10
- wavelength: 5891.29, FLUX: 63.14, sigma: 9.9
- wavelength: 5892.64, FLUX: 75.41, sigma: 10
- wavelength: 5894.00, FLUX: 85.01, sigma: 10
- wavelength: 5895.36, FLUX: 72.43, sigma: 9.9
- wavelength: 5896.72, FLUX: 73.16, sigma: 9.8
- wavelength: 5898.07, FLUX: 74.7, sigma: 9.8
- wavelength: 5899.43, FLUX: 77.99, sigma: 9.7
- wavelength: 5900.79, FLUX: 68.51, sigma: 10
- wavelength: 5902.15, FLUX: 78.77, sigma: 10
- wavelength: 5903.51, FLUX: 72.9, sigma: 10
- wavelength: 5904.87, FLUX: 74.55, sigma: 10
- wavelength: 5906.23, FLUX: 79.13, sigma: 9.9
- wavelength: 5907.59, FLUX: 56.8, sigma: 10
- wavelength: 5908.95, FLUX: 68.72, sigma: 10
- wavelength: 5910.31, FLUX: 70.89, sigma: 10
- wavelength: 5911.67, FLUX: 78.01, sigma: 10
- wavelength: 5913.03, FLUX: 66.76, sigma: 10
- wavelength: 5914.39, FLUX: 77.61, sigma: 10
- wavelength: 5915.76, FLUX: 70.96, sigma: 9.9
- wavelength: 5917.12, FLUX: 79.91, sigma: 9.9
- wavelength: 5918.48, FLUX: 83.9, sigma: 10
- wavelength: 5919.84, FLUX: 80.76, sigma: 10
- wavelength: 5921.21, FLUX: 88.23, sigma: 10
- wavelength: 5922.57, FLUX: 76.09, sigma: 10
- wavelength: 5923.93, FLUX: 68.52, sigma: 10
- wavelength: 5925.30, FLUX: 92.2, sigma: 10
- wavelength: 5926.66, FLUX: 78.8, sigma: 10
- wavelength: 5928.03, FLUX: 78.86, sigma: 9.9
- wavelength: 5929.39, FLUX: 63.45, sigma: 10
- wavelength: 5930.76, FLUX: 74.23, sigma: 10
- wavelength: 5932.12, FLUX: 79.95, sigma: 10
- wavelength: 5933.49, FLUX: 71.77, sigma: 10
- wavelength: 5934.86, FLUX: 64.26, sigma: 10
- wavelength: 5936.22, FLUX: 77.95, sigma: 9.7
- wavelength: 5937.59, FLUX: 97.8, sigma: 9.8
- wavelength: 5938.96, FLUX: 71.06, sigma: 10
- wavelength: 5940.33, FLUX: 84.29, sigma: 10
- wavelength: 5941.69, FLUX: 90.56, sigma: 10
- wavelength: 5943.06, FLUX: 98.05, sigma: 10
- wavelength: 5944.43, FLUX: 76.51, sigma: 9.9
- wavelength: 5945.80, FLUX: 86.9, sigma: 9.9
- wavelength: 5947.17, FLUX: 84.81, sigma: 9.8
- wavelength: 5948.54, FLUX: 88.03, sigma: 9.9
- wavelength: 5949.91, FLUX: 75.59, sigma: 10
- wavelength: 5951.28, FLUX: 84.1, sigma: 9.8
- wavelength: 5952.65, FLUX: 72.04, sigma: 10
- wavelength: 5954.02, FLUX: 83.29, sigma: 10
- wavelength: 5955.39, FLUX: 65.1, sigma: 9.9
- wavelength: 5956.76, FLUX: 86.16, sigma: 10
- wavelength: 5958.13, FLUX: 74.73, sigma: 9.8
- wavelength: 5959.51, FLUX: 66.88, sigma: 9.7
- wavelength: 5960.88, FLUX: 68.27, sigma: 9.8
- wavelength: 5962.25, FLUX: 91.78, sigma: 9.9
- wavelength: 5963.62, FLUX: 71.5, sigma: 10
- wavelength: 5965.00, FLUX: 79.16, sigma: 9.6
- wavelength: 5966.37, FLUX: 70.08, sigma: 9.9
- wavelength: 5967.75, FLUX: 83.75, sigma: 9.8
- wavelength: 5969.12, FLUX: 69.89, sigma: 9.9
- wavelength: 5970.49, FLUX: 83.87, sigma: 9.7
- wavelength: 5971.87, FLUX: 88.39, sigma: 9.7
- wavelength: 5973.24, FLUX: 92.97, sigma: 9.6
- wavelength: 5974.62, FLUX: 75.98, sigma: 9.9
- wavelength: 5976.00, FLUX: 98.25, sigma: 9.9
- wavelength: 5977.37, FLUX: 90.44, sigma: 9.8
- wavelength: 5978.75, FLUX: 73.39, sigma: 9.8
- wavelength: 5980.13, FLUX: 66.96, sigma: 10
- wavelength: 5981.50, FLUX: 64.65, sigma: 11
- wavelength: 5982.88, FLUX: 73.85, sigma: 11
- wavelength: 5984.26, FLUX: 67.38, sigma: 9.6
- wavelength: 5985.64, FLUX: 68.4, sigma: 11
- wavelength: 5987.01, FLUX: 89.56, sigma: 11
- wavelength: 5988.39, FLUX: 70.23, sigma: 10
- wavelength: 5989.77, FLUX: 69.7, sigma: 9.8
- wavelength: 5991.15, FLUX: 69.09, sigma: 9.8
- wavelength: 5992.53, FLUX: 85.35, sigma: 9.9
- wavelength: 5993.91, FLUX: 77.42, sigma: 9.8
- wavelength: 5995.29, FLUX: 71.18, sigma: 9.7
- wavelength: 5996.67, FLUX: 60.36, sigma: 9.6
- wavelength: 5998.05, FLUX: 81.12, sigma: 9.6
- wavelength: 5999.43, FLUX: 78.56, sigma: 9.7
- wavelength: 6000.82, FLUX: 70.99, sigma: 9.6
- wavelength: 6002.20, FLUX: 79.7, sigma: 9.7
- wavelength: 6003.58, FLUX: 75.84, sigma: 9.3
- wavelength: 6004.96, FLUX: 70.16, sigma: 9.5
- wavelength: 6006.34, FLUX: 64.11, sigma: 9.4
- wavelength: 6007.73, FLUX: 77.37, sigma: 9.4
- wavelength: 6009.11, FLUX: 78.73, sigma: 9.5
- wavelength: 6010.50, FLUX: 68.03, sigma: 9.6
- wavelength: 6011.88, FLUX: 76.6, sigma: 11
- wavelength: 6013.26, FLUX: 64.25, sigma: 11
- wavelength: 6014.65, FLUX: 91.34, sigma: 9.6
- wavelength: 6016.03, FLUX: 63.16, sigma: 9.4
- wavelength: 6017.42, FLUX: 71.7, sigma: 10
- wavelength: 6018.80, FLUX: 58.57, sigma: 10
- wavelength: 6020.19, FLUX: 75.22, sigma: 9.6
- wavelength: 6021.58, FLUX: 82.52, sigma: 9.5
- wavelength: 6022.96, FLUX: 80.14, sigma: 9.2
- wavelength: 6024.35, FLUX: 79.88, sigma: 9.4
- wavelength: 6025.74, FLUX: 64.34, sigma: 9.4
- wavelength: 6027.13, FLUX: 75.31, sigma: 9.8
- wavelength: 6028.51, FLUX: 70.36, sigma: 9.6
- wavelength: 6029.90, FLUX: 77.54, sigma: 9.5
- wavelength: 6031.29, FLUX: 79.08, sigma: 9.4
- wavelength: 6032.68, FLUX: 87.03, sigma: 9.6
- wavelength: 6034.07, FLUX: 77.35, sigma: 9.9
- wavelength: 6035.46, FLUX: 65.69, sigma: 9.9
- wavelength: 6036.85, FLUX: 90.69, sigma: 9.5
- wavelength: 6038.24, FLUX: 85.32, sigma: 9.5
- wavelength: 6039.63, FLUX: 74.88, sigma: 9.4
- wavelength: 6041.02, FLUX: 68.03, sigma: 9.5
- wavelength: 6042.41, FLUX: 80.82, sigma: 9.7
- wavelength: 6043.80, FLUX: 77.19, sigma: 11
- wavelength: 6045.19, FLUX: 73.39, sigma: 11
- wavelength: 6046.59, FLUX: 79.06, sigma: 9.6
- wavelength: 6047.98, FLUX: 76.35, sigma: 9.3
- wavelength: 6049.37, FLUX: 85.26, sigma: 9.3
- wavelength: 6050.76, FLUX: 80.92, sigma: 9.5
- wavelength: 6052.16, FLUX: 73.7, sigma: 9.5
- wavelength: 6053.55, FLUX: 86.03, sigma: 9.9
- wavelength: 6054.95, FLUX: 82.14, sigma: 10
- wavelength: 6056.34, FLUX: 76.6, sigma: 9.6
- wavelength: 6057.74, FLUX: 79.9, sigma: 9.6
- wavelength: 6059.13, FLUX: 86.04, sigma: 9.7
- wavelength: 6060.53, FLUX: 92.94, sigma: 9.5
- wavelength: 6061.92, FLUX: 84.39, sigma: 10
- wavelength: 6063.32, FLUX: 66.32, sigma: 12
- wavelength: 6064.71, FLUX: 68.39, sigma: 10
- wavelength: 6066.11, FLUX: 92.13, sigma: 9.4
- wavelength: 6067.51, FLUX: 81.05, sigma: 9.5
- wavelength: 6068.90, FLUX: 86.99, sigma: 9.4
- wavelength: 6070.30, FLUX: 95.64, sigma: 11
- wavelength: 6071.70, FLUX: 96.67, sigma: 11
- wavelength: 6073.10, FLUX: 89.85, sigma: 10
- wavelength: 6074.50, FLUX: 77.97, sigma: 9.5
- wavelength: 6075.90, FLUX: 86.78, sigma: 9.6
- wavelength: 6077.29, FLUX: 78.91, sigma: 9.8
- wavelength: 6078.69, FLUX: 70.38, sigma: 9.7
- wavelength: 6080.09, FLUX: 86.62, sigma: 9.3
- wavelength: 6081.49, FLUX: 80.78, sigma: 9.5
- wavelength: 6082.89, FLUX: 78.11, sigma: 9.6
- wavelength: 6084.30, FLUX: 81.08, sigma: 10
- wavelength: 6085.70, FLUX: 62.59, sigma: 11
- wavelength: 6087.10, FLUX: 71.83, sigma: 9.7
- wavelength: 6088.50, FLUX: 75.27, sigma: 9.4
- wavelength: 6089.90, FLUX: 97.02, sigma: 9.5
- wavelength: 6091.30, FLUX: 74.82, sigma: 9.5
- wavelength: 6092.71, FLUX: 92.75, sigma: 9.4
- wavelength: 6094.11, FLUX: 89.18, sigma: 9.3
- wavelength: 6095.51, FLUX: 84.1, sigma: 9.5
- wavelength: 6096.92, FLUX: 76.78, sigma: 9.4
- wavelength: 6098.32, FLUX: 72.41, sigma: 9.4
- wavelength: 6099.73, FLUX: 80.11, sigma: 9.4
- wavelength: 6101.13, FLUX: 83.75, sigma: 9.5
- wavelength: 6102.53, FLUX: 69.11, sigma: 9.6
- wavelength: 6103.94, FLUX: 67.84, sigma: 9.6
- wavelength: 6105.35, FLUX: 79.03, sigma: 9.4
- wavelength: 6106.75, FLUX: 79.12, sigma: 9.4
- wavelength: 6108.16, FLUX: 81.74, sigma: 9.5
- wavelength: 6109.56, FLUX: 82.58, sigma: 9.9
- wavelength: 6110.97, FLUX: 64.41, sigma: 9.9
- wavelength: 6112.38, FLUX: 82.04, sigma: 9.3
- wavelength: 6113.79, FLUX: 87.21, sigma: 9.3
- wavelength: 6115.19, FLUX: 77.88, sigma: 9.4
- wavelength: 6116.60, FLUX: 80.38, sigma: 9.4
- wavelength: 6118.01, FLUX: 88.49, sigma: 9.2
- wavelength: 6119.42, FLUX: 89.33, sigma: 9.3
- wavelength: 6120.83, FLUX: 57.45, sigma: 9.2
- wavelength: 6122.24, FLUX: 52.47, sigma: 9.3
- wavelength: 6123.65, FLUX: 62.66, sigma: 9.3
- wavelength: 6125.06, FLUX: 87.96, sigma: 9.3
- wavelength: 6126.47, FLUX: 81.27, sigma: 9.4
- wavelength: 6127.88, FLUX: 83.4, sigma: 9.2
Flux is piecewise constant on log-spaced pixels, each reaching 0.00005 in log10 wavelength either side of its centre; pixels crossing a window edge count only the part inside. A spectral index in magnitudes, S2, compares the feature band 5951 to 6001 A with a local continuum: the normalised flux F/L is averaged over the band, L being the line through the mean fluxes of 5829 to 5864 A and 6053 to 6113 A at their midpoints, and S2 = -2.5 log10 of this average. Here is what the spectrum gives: 0.034 mag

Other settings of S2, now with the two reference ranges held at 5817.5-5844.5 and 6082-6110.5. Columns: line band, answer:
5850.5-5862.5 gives 0.16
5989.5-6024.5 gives 0.09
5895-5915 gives 0.12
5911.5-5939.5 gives 0.05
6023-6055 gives 0.02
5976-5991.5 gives 0.08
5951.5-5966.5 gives 0.07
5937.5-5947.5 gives -0.06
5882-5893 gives 0.14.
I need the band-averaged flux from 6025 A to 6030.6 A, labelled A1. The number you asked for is 72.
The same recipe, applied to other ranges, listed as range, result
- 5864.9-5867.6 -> 75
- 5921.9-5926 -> 79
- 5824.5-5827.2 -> 80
